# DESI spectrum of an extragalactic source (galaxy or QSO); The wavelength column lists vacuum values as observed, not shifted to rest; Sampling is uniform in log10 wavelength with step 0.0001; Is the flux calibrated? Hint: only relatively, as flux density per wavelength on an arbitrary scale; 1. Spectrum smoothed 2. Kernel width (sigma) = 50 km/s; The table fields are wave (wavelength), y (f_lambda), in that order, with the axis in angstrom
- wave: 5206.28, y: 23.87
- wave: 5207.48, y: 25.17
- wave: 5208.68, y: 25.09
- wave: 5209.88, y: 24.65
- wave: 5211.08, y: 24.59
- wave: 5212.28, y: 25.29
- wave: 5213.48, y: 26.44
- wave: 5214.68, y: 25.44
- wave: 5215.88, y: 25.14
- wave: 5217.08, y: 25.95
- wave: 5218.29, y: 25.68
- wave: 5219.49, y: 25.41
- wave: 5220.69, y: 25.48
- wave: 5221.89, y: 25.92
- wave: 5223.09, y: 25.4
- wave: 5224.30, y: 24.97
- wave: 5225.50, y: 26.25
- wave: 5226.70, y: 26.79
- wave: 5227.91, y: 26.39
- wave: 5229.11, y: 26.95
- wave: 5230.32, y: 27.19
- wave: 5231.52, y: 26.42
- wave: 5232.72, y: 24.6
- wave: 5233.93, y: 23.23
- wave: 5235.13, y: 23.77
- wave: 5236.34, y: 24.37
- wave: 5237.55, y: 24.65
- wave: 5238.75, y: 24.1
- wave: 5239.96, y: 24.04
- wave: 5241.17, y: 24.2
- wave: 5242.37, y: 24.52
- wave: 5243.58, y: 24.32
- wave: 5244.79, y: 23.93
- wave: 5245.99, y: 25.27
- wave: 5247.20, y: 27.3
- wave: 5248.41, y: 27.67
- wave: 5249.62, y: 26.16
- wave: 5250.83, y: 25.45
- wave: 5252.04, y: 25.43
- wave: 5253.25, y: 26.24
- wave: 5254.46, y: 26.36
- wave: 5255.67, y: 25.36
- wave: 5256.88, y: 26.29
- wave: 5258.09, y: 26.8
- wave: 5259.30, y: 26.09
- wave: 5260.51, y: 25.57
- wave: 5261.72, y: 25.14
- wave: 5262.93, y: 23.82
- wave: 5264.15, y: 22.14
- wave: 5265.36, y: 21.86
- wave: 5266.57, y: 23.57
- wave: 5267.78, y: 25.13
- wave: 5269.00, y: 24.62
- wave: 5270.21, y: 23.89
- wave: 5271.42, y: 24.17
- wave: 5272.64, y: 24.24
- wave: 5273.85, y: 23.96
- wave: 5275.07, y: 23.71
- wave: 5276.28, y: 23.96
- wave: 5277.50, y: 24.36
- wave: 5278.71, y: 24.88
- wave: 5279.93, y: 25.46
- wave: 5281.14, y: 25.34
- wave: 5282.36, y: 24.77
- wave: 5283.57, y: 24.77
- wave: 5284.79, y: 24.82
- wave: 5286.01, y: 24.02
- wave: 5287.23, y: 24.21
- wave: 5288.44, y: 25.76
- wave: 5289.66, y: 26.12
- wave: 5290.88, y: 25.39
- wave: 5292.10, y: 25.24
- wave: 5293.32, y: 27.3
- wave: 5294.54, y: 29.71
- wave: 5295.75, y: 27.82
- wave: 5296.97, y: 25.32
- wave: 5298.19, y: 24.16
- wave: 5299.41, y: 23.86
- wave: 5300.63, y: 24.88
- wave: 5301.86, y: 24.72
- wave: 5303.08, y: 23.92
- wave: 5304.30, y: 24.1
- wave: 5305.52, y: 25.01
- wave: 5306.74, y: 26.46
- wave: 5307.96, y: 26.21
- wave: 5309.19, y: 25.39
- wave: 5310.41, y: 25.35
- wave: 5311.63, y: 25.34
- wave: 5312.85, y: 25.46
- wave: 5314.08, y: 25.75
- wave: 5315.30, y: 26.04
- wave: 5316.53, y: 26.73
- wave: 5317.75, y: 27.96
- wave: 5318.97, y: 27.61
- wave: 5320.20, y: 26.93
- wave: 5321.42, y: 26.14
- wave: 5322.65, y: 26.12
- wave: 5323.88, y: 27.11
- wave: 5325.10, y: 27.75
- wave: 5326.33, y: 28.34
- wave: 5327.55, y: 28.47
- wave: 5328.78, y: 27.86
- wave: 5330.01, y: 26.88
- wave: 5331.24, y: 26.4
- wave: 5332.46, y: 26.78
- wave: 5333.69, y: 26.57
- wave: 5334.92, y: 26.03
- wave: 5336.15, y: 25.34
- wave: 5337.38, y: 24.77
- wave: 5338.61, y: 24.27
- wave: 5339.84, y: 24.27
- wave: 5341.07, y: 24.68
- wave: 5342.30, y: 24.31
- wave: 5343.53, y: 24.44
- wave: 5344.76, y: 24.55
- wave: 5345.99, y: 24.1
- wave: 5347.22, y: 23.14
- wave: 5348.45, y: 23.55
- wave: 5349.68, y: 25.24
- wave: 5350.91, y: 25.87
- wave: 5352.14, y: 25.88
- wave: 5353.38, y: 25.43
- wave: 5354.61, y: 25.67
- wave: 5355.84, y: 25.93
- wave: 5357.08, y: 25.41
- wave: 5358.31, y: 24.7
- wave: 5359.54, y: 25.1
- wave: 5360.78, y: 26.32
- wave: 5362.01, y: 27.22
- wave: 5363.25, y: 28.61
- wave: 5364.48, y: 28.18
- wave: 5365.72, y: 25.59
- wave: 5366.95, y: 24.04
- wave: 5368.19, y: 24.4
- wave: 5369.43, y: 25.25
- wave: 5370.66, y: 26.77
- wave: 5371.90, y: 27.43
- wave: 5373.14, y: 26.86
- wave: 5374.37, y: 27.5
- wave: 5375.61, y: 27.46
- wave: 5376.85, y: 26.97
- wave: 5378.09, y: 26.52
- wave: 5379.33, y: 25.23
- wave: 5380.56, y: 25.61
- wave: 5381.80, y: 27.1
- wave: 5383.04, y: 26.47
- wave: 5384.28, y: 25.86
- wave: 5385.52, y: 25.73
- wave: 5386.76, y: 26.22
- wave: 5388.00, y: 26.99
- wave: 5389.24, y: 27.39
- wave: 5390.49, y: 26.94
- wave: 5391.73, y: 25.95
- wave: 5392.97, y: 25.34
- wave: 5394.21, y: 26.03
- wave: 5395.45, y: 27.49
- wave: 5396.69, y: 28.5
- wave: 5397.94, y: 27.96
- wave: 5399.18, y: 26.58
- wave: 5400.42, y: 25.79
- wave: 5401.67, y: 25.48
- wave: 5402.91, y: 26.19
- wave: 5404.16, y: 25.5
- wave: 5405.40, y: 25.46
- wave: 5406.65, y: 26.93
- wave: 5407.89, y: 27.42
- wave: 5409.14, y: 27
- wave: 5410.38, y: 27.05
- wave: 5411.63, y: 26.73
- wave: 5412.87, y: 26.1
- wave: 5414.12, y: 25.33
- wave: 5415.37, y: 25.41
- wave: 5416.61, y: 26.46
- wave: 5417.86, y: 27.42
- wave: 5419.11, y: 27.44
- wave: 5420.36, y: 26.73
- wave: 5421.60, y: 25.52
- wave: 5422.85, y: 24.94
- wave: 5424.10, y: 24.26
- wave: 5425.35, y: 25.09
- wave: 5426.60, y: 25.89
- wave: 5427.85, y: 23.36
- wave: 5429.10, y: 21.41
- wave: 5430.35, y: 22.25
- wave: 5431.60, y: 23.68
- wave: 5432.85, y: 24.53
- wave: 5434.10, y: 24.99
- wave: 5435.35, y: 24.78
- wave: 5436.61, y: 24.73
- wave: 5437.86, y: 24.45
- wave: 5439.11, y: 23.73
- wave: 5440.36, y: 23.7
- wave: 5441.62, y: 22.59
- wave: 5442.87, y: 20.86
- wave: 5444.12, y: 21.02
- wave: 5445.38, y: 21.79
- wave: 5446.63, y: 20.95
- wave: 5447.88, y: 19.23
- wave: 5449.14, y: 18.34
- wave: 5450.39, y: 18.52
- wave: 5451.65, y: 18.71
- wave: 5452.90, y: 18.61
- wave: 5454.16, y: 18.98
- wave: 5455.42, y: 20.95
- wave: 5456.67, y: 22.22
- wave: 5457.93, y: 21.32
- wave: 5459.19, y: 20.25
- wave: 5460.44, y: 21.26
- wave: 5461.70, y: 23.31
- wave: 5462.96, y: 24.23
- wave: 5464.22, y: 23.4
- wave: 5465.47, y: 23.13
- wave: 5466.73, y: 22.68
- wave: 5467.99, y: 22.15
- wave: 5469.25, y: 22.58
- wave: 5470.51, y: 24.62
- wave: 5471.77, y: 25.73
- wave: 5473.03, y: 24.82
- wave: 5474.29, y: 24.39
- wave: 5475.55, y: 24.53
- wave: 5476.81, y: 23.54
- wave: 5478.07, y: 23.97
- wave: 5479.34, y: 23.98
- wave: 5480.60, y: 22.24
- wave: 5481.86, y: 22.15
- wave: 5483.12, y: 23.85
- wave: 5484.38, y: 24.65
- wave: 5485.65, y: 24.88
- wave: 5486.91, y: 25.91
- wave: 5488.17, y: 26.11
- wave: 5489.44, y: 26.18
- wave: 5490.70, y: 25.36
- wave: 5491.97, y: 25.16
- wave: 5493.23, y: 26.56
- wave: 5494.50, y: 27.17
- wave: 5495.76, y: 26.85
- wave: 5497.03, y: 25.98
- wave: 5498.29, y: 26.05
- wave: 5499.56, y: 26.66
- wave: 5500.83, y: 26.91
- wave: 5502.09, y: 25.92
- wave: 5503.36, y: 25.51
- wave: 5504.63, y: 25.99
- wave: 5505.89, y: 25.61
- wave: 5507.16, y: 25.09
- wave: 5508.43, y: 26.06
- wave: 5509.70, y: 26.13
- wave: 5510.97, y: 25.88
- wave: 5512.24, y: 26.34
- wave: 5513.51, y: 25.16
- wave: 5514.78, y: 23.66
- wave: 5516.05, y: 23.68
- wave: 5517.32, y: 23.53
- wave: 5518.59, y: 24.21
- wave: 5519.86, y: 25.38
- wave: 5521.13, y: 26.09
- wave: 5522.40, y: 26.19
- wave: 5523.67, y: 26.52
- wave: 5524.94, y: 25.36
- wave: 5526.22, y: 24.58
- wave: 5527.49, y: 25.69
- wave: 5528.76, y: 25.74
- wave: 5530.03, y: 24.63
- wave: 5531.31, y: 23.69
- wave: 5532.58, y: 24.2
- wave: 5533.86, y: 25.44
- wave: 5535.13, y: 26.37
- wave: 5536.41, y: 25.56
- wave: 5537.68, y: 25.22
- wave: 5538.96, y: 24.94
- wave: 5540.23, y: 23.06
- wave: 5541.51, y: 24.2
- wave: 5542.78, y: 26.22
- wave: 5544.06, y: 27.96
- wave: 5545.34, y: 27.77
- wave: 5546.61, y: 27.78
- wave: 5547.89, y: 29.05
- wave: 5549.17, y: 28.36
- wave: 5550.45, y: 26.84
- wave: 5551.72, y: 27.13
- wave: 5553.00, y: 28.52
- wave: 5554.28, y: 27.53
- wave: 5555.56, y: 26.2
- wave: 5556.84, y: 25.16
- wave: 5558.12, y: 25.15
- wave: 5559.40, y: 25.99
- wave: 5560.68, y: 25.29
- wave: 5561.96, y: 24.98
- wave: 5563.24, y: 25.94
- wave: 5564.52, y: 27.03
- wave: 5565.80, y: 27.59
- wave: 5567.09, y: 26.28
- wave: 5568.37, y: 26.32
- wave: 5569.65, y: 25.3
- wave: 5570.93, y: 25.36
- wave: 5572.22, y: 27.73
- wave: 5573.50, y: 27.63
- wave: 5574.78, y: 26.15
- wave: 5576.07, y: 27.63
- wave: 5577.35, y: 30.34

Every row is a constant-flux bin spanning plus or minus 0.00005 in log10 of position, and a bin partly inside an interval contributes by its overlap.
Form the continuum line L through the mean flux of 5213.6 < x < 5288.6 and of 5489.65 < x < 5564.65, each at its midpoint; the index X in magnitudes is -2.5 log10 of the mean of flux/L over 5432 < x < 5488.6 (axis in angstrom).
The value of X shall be 0.13 mag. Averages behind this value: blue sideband 25.1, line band 22.7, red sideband 25.8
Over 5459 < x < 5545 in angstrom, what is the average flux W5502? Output 24.9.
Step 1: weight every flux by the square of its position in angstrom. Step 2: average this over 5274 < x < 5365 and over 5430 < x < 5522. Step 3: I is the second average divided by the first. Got 0.98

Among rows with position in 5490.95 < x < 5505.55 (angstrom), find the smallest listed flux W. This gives 25.16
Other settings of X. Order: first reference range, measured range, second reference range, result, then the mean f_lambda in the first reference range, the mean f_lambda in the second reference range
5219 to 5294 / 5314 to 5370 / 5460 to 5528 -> -0.04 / 25.1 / 24.9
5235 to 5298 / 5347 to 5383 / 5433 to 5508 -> -0.07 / 25.1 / 23.6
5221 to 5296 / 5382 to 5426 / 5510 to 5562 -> -0.04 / 25.2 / 25.8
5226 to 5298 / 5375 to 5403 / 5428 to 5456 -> -0.17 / 25.2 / 21.8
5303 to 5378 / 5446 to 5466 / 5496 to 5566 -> 0.24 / 26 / 25.8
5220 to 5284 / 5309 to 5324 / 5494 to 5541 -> -0.05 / 25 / 25.4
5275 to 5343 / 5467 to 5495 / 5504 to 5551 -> 0.05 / 25.7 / 25.6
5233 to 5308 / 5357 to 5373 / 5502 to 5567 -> -0.04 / 25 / 25.8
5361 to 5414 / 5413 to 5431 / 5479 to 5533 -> 0.04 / 26.5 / 25.3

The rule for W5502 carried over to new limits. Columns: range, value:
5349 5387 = 26.1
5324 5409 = 26.1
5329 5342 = 25.6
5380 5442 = 25.7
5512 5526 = 25.1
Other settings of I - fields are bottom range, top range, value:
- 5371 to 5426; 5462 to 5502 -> 0.97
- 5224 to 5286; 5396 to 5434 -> 1.09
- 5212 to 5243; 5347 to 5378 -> 1.08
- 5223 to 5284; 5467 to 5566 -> 1.12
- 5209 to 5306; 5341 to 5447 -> 1.07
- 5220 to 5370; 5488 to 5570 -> 1.11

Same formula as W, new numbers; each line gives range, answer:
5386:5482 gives 18.34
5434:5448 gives 19.23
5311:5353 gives 23.14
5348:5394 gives 23.55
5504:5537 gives 23.53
